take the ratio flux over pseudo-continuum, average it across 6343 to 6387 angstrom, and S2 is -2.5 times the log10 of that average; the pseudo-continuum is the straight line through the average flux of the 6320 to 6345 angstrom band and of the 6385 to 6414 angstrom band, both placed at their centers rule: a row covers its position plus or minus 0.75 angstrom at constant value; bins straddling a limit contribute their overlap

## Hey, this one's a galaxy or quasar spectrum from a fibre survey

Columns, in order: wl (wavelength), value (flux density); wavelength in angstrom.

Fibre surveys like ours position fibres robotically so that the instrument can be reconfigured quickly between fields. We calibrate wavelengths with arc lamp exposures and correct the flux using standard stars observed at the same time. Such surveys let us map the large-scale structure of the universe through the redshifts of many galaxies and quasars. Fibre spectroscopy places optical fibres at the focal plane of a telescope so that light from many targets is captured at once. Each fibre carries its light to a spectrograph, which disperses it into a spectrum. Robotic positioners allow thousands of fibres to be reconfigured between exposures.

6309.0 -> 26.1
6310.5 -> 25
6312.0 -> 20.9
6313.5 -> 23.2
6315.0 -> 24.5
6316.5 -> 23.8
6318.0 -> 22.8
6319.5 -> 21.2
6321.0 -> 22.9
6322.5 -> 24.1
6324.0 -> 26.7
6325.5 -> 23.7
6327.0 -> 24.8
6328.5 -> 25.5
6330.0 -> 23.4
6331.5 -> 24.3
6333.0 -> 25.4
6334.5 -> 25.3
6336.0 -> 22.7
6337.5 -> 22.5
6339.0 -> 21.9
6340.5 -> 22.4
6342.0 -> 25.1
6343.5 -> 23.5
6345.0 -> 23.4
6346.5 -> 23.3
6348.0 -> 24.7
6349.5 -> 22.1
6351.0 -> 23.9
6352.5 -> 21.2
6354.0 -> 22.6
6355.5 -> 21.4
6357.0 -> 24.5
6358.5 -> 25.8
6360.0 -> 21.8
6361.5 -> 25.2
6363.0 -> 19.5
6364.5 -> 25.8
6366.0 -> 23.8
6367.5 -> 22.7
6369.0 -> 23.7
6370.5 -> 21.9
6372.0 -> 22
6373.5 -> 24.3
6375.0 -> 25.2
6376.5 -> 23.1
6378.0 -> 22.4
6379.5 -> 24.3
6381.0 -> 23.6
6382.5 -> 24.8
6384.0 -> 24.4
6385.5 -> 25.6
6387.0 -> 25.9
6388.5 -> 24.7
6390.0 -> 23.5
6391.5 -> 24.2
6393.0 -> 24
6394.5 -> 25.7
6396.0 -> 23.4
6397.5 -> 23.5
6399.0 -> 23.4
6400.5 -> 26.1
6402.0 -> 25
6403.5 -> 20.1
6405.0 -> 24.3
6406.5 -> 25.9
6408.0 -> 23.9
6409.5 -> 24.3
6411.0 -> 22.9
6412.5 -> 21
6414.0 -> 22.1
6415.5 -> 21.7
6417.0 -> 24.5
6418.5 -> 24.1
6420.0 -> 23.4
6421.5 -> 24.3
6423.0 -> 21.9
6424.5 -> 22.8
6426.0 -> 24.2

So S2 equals 0.02 mag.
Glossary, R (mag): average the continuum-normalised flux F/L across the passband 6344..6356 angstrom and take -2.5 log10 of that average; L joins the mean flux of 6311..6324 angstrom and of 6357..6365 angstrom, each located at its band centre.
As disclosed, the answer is 0.03 mag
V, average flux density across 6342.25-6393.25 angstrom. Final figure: 23.6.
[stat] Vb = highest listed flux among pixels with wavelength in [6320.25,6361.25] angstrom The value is 26.7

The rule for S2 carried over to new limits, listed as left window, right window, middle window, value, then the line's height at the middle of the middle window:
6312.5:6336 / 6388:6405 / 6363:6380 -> 0.03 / 24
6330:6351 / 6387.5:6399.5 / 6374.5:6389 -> -0.02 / 24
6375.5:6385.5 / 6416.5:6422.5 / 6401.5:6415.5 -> 0.04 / 24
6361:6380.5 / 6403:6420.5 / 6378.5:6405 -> -0.04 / 23.3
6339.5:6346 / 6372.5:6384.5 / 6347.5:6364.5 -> 0.03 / 23.7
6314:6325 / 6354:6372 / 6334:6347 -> 0.01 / 23.5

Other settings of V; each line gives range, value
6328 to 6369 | 23.5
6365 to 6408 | 24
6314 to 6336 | 24.1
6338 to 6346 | 23.2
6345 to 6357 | 22.9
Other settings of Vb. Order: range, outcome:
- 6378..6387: 25.9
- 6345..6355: 24.7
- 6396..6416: 26.1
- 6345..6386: 25.8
